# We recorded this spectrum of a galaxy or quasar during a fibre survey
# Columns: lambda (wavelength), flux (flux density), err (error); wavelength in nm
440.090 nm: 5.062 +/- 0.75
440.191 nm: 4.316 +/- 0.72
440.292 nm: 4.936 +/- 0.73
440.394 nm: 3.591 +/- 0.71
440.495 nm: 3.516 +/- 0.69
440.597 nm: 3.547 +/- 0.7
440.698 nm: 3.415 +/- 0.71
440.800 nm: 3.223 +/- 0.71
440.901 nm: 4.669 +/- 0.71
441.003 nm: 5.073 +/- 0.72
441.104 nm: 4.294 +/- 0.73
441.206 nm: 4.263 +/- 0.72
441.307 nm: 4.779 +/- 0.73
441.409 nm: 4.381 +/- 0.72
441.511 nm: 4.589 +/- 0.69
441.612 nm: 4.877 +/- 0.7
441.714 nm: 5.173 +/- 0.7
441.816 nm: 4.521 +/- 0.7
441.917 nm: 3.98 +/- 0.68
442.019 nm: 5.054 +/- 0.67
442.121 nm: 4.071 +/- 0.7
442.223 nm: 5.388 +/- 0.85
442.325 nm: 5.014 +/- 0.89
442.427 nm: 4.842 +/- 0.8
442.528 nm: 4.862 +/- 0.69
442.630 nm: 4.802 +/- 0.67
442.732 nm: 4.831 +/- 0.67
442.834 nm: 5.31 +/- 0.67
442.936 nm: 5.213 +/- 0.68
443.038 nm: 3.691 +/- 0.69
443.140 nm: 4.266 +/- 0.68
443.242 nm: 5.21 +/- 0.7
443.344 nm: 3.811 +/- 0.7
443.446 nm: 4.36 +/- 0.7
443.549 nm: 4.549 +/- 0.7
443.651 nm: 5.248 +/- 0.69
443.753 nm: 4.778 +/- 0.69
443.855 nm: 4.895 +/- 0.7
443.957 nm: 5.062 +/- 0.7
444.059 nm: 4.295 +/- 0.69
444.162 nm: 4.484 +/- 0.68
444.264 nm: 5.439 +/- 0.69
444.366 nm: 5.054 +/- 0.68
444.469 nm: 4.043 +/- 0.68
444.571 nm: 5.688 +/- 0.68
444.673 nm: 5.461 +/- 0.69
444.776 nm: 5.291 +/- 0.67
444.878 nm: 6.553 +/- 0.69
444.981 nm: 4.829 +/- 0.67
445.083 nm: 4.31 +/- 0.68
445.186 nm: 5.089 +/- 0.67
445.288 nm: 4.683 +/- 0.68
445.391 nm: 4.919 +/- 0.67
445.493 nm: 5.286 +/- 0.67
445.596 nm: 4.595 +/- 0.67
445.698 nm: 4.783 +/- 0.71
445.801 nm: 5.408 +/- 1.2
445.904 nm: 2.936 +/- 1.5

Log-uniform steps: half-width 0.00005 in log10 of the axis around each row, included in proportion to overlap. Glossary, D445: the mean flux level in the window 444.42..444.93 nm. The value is 5.41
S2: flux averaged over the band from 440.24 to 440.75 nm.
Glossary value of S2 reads 3.8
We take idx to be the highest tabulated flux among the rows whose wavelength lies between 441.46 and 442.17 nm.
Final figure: 5.173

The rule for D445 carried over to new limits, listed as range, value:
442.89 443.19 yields 4.38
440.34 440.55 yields 3.56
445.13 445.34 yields 4.86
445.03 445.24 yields 4.71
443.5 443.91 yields 4.88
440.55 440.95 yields 3.72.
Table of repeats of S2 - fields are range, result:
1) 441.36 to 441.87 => 4.71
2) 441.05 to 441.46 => 4.44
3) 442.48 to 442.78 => 4.83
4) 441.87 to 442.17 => 4.37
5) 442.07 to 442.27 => 4.71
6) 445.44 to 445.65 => 4.96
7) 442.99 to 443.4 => 4.25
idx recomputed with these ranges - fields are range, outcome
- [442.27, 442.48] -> 5.014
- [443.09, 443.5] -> 5.21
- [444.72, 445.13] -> 6.553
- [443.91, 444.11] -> 5.062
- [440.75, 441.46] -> 5.073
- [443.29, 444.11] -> 5.248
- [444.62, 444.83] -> 5.461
